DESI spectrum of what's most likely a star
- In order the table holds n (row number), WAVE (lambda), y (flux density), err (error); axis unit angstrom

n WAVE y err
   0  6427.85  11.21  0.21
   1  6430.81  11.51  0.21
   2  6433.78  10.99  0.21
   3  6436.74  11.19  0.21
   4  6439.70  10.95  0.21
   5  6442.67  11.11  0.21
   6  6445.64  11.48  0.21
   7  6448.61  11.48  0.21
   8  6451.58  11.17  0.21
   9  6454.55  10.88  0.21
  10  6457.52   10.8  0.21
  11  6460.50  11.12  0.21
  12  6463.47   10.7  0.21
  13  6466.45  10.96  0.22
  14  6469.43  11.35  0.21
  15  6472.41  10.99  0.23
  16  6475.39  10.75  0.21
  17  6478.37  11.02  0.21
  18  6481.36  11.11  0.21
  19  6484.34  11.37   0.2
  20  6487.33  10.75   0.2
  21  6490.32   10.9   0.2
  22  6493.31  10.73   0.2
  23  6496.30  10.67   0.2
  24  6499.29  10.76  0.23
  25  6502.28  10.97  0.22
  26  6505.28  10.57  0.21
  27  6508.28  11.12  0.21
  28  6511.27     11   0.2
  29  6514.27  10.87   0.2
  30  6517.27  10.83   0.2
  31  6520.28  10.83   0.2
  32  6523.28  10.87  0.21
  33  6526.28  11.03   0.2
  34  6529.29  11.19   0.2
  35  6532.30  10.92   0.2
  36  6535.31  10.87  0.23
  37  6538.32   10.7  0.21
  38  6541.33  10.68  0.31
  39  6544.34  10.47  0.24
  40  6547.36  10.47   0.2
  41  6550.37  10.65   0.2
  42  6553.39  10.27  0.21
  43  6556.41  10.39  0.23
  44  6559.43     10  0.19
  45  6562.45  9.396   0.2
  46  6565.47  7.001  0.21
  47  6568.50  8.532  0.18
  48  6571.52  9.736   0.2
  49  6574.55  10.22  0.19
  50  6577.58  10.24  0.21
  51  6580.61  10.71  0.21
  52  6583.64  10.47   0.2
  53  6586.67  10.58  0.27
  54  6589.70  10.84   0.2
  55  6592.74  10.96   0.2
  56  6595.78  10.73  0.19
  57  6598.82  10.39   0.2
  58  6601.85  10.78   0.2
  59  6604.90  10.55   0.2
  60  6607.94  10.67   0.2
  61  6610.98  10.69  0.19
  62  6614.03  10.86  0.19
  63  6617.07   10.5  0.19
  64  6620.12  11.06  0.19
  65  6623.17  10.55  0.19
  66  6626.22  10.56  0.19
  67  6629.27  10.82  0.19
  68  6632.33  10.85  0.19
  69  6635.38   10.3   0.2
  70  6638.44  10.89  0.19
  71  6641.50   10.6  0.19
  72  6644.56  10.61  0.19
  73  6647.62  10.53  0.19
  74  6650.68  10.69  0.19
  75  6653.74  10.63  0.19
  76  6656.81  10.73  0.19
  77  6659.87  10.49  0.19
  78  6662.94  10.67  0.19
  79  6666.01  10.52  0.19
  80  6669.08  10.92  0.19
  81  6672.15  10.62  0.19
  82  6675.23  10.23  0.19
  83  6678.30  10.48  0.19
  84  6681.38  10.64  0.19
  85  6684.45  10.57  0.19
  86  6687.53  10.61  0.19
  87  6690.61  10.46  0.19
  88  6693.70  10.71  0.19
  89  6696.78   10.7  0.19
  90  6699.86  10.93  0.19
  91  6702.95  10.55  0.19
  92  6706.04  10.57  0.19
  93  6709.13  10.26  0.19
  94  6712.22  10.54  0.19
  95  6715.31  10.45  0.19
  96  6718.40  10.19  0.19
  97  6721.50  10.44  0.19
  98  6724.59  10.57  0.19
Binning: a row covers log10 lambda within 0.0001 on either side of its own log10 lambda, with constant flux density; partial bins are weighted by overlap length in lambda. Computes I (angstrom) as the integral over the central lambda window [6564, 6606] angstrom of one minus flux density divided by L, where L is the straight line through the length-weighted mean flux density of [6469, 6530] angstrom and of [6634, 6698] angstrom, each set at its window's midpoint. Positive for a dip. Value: 2.5 angstrom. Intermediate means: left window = 10.9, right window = 10.6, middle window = 10.1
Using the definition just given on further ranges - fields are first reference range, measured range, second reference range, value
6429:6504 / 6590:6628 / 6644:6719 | 0.1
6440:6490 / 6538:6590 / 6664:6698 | 3.8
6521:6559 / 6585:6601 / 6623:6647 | -0.1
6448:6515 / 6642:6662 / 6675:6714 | 0.1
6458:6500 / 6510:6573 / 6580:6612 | 2.8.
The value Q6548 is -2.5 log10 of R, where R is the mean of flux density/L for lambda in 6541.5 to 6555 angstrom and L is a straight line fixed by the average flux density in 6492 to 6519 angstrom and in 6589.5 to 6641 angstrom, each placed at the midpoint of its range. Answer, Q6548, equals 0.030 mag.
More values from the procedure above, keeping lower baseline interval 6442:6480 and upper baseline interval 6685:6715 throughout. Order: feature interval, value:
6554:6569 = 0.184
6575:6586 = 0.037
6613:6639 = 0.003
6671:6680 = 0.021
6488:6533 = 0.008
